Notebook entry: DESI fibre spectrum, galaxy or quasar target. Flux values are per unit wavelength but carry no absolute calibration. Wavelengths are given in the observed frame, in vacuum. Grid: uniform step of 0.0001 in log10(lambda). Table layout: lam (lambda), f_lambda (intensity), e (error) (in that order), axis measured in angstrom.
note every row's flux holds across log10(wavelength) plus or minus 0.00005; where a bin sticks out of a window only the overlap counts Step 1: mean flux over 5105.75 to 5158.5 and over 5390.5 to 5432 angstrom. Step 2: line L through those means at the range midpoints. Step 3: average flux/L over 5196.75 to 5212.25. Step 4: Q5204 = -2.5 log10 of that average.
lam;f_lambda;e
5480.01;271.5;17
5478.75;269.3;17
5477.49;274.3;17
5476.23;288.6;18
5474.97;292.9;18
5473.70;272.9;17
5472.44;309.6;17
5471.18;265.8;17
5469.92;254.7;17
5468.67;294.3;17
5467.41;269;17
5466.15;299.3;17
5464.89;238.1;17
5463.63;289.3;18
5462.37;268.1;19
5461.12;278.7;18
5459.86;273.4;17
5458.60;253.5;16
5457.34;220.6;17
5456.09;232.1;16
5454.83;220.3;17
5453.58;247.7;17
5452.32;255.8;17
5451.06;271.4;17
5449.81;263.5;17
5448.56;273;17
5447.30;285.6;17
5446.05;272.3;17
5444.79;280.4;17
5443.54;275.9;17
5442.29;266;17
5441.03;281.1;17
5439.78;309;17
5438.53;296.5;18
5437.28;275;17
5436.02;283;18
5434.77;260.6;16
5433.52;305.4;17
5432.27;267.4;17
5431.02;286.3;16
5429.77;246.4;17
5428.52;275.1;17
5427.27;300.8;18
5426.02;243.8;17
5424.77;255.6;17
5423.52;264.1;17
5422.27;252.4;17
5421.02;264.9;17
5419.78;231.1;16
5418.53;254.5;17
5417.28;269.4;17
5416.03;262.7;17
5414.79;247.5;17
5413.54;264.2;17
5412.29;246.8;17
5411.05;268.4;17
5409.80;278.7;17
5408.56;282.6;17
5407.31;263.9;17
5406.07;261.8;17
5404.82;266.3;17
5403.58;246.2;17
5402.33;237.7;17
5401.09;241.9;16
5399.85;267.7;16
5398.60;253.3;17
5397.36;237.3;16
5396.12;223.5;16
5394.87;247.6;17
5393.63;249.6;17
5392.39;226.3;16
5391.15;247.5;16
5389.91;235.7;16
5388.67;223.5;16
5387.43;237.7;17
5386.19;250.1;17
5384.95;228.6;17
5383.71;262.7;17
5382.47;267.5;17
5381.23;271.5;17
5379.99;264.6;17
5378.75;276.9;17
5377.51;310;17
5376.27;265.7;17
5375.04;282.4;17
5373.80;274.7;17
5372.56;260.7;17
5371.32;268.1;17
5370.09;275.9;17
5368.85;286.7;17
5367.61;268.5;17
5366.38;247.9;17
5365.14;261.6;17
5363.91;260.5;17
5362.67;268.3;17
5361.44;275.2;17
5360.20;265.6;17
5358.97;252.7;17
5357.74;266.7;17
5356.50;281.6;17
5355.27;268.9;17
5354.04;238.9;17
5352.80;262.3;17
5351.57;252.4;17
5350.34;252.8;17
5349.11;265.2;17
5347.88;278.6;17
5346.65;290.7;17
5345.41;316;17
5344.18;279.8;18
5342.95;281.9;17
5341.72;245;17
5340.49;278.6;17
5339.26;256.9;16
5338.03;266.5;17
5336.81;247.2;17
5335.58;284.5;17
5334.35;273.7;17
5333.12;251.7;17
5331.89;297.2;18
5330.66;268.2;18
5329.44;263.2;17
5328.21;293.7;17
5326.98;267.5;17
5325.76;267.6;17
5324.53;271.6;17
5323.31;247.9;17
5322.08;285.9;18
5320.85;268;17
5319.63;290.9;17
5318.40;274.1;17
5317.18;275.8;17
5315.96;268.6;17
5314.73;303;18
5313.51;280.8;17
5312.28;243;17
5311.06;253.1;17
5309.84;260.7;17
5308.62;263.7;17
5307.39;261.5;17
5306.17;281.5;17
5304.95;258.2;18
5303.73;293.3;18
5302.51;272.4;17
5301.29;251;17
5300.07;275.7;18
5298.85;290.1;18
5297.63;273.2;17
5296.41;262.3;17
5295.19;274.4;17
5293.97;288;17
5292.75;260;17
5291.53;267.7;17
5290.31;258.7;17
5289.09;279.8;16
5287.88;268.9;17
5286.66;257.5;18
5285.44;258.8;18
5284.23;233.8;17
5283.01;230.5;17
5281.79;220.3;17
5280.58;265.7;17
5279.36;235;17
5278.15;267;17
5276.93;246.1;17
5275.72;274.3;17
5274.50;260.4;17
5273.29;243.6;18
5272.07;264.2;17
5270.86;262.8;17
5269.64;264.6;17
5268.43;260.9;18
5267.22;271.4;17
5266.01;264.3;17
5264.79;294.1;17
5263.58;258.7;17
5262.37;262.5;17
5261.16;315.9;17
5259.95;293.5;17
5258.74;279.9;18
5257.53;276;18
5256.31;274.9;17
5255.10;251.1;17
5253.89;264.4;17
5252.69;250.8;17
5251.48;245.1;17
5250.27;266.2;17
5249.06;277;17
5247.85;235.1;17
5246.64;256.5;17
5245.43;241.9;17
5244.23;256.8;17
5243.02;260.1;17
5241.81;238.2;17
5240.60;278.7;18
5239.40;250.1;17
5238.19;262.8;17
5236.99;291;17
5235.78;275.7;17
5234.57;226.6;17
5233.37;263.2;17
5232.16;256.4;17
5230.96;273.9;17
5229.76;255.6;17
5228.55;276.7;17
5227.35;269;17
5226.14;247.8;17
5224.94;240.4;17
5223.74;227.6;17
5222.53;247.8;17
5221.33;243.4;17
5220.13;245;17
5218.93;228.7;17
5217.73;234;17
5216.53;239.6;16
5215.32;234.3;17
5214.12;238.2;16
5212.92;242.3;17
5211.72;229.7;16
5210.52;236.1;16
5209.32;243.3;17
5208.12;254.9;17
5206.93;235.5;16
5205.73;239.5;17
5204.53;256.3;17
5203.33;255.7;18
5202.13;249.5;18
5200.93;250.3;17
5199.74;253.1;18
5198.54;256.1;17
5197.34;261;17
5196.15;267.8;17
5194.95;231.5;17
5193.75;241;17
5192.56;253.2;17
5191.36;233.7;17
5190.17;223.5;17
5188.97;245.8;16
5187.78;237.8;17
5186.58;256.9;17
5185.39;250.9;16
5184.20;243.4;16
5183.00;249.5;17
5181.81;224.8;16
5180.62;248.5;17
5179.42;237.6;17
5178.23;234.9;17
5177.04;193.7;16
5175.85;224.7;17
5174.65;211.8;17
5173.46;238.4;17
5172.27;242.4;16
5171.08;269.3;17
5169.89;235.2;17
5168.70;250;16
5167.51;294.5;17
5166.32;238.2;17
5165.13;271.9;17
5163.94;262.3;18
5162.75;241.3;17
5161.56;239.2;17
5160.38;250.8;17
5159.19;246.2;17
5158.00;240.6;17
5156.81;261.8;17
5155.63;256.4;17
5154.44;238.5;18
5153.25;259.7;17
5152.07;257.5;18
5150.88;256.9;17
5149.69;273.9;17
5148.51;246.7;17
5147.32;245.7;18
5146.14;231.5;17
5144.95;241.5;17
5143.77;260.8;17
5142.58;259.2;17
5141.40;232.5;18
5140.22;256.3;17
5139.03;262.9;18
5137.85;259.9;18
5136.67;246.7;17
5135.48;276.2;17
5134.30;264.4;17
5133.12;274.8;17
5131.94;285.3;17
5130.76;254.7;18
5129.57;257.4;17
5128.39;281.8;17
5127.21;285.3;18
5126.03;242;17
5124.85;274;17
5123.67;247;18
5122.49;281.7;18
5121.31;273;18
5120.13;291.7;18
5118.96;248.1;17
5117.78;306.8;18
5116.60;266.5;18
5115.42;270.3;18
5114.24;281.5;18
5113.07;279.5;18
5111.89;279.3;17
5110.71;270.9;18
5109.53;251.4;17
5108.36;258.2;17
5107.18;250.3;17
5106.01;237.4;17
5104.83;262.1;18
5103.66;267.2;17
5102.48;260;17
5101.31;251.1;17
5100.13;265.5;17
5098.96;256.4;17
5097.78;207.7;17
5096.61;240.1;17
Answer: 0.05 mag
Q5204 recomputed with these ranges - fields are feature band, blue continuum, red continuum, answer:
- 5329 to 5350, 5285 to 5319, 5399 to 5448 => -0.016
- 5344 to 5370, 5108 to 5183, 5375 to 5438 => -0.040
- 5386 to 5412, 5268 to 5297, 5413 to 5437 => 0.059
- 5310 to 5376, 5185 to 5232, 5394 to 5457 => -0.054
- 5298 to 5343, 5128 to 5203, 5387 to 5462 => -0.060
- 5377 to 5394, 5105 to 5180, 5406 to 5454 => 0.057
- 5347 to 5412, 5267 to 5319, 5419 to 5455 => 0.032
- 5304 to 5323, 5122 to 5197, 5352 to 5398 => -0.059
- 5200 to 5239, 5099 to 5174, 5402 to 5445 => 0.055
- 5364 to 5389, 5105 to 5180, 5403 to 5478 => 0.005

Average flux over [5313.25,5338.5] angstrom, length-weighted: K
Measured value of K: 274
